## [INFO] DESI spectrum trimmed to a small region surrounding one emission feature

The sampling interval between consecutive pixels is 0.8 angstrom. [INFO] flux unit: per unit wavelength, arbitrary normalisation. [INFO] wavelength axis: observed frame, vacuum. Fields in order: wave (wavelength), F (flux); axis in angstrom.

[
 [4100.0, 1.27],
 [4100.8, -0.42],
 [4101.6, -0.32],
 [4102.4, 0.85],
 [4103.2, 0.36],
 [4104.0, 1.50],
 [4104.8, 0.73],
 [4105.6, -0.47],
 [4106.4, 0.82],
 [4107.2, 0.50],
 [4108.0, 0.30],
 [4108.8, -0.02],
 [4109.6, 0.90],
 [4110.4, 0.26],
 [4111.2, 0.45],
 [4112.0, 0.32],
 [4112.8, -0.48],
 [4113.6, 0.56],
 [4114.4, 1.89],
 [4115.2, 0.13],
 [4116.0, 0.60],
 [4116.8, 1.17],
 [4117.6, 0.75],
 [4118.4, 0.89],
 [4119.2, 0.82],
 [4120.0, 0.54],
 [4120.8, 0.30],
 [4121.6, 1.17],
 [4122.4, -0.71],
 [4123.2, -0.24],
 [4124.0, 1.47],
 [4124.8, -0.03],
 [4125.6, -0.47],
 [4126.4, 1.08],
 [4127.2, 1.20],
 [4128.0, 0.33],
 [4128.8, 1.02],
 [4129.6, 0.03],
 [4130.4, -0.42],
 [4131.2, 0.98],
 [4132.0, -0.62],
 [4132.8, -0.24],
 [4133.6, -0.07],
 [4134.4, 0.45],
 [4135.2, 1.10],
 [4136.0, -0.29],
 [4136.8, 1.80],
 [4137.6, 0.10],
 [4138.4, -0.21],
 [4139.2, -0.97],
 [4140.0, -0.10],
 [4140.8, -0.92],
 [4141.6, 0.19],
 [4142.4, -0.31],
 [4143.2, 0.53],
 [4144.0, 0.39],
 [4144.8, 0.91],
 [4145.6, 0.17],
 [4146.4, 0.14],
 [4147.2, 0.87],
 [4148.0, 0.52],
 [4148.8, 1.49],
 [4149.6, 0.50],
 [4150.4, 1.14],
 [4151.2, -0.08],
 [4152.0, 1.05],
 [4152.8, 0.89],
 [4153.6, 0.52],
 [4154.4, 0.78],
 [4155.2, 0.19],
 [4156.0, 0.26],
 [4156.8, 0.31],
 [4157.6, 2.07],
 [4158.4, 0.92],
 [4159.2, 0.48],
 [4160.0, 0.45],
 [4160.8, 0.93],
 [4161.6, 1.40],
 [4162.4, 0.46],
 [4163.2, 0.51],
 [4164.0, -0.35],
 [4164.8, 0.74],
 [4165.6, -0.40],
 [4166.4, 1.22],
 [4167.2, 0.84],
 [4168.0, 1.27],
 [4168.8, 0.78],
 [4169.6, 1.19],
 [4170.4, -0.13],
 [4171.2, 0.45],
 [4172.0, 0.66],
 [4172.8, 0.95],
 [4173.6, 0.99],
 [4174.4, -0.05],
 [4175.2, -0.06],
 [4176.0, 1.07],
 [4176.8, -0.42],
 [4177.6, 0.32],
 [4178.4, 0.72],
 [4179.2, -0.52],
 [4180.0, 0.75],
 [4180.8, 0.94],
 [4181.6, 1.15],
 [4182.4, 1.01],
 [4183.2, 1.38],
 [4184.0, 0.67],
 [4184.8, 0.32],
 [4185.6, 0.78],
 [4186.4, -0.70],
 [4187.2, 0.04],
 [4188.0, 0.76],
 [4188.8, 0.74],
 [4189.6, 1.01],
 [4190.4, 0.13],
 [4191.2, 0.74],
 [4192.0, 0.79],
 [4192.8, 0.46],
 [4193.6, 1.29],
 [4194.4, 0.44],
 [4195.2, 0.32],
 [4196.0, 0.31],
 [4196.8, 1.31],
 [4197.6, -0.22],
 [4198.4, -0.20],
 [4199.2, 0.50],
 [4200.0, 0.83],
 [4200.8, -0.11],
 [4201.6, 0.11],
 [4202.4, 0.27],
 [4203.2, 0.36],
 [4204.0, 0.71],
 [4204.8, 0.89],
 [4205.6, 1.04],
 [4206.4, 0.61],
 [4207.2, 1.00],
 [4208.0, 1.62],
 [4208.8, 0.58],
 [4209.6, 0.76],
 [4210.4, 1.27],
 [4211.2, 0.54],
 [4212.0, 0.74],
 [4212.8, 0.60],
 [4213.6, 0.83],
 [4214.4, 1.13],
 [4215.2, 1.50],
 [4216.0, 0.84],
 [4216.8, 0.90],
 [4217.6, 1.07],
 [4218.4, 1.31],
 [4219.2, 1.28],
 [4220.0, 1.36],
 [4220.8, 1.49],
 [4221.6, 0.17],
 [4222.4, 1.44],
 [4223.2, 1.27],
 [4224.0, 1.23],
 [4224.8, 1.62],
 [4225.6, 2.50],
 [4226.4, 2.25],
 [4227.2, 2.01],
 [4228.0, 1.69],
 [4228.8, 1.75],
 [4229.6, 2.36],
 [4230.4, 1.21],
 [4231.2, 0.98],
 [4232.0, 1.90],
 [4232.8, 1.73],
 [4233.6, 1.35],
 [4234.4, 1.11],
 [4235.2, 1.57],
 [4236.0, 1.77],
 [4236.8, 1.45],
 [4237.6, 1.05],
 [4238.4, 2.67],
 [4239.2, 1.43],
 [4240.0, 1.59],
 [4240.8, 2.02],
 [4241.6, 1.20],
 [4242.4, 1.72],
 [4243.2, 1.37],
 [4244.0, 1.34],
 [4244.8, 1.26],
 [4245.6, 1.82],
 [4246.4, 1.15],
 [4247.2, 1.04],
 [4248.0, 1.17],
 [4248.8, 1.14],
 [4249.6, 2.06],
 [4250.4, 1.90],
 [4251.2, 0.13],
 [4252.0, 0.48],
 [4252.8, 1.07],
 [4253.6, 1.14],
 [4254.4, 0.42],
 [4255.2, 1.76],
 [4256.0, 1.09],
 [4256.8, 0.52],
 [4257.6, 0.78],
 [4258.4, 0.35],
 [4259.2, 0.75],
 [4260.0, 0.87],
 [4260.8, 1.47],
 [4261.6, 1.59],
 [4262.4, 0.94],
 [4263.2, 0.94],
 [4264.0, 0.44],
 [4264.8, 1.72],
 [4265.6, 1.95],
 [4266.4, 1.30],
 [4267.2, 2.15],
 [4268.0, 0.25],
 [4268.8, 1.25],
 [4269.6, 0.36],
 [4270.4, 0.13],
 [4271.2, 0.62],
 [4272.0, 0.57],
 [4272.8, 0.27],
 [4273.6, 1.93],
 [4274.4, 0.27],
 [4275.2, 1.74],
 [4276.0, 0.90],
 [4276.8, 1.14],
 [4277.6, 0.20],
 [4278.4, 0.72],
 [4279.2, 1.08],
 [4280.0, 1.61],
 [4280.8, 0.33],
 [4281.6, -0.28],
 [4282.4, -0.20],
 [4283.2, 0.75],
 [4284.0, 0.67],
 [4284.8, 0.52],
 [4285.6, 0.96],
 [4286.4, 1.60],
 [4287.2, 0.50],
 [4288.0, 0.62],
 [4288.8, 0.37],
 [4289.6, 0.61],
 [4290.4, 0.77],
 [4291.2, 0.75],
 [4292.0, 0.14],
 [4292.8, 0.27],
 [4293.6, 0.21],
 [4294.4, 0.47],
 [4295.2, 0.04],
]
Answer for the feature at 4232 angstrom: C IV 1549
